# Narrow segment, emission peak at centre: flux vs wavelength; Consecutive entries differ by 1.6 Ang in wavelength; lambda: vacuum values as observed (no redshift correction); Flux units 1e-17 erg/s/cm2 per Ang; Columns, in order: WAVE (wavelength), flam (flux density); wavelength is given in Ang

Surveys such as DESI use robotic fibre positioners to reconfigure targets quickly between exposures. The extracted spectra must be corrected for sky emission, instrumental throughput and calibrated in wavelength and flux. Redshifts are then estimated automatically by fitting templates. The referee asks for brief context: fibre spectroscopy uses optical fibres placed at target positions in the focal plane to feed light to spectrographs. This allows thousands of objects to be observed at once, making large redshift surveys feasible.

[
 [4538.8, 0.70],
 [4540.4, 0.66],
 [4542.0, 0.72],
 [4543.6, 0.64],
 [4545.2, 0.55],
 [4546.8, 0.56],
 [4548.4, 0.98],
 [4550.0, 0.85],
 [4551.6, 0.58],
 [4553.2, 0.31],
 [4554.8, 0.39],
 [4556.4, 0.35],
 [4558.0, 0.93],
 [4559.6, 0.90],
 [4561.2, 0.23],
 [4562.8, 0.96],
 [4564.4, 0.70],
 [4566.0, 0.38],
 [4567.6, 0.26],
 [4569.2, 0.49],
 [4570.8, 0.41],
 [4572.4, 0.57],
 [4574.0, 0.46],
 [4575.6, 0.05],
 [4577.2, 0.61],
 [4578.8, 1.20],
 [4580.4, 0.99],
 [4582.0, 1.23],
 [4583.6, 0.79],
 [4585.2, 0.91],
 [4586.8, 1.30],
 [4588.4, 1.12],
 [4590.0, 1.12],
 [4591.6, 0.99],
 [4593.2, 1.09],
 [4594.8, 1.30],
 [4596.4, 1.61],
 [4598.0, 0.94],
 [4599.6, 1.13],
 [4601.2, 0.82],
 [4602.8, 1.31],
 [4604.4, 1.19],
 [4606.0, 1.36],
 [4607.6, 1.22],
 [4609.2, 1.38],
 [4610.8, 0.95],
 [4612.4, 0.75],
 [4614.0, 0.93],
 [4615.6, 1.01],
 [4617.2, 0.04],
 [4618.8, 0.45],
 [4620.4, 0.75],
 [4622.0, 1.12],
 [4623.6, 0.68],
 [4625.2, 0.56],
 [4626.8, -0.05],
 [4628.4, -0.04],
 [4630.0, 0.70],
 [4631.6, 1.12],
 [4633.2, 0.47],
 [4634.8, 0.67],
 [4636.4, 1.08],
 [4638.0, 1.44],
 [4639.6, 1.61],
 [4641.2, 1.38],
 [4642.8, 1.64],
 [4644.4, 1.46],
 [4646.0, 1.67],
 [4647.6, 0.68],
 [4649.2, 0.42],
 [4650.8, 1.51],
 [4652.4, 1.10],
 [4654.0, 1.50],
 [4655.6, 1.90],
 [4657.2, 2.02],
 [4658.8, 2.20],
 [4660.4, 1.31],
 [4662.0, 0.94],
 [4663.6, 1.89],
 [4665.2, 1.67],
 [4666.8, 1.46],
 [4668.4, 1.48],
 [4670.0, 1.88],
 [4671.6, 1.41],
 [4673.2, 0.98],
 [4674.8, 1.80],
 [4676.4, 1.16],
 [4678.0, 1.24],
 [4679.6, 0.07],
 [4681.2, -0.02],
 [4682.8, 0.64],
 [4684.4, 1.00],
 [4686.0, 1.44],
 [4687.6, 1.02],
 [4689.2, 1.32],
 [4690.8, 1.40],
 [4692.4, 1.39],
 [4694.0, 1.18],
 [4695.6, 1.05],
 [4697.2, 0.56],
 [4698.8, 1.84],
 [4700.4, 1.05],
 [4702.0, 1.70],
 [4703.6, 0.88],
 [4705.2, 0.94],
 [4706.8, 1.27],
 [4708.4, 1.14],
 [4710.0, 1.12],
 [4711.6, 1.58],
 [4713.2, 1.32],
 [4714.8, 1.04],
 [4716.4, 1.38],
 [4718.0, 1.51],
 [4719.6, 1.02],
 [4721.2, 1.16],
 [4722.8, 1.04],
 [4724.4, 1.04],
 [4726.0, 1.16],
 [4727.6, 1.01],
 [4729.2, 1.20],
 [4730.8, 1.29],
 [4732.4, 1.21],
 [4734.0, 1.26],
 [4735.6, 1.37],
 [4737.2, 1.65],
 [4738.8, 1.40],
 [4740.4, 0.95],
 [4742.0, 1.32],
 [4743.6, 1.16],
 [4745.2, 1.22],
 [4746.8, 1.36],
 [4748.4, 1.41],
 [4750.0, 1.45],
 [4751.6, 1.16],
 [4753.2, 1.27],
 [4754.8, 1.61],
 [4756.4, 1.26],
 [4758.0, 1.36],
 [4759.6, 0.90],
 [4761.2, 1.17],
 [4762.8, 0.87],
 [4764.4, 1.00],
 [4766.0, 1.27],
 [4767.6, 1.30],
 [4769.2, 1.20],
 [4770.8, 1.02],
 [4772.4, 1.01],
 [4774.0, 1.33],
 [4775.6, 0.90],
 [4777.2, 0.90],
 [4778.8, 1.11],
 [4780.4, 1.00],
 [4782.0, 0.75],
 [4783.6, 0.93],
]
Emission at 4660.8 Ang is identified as Lyman alpha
